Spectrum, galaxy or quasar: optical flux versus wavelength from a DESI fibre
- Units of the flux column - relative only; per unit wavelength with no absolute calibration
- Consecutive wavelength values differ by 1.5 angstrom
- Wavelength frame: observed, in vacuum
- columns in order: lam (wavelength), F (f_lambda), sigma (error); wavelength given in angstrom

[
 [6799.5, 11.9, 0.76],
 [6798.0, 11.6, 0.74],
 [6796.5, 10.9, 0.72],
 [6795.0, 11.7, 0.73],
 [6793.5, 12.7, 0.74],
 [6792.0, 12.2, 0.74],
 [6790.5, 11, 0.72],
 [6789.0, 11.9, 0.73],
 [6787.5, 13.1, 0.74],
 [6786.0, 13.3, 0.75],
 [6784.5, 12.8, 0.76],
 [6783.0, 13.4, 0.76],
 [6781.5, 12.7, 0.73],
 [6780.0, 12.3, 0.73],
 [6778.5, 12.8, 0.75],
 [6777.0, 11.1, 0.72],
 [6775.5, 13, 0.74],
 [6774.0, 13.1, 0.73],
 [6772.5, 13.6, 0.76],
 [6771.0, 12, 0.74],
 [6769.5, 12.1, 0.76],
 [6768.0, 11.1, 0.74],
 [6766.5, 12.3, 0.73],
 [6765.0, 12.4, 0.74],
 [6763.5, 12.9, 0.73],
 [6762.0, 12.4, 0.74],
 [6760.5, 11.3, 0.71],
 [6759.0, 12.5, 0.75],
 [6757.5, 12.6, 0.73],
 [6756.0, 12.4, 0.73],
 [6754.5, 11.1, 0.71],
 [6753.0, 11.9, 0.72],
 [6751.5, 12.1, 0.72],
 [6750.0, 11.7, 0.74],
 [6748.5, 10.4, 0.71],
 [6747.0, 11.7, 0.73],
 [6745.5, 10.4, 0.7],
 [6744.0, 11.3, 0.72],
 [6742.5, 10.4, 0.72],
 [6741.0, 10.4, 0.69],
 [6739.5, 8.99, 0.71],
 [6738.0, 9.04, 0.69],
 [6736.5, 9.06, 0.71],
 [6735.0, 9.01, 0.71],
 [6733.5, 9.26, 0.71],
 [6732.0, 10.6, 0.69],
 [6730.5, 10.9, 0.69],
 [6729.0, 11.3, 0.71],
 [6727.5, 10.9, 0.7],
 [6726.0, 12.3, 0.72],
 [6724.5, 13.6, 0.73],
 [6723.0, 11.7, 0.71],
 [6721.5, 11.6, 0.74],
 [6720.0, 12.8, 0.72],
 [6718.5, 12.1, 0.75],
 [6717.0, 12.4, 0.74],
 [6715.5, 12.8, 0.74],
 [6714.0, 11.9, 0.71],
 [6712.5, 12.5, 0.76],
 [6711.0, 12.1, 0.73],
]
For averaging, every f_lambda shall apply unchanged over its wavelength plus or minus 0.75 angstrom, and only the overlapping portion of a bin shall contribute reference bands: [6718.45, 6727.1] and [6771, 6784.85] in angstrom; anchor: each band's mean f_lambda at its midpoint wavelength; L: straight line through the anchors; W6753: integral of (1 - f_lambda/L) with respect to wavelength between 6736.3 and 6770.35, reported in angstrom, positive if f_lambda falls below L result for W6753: 3.19 angstrom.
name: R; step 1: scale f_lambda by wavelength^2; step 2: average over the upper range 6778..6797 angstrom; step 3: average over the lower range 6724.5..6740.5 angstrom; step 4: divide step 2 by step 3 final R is 1.22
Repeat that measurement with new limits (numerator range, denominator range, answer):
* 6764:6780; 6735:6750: 1.22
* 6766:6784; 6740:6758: 1.11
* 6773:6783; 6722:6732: 1.09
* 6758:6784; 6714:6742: 1.14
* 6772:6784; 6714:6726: 1.05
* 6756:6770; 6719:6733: 1.05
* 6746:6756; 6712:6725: 0.94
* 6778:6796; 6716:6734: 1.09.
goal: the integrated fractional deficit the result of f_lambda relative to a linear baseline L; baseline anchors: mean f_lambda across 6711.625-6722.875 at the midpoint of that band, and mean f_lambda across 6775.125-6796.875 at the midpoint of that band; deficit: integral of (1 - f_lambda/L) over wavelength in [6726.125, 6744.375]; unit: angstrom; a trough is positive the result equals 3.2 angstrom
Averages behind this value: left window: 12.3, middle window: 10.1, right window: 12.3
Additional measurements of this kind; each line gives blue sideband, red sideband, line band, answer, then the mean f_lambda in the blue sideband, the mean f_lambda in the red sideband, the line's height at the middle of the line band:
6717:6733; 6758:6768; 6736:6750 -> 2.0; 11.8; 12.2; 12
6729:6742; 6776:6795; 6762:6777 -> -1.1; 9.77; 12.4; 11.6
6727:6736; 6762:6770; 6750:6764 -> -0.5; 10.3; 12.2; 11.7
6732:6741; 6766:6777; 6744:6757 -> -1.2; 9.31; 12.4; 10.5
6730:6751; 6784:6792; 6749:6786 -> -2.8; 10.2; 12.4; 11.5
